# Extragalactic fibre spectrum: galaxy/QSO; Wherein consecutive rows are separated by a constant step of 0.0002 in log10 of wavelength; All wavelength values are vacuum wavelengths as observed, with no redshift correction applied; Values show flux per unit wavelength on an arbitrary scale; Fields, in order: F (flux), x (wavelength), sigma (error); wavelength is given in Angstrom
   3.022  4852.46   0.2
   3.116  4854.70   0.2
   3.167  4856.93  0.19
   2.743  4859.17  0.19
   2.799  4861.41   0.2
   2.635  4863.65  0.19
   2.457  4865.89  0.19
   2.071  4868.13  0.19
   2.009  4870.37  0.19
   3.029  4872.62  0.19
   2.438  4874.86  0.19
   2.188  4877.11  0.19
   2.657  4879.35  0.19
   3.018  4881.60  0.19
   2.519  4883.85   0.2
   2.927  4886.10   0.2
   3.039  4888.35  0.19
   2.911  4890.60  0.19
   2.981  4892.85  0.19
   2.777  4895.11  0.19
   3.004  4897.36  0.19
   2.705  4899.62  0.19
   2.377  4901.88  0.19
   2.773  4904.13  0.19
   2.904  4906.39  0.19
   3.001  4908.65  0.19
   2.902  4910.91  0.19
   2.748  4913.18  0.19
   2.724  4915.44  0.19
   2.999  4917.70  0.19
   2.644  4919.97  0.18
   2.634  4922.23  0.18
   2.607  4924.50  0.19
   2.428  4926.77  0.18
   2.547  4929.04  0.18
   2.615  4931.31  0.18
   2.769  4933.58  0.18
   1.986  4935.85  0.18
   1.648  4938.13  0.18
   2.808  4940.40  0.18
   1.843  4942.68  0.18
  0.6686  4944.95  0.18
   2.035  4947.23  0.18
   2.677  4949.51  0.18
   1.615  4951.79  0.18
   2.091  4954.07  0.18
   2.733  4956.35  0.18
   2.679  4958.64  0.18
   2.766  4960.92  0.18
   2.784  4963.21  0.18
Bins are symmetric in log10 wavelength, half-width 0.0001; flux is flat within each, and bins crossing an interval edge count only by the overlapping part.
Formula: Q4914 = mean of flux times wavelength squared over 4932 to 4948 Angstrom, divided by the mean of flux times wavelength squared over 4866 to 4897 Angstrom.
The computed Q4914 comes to 0.76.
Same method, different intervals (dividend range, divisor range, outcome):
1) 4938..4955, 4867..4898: 0.74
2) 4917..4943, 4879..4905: 0.89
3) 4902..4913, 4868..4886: 1.13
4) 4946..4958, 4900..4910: 0.82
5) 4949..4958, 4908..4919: 0.81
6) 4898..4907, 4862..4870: 1.15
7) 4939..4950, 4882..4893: 0.70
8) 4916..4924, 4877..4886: 1.04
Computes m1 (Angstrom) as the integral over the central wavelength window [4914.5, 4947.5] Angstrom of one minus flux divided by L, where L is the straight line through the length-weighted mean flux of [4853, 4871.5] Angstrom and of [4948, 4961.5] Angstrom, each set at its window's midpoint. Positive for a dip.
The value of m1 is 1.75 Angstrom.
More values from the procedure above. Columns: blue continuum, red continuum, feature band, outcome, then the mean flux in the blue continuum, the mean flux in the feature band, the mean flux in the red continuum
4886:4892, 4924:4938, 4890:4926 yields -0.91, 2.97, 2.79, 2.43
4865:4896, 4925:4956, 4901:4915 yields -2.13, 2.65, 2.79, 2.16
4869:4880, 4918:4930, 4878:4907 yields -3.54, 2.45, 2.81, 2.6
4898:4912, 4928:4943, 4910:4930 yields -0.96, 2.78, 2.69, 2.34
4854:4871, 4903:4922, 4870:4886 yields 0.55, 2.63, 2.6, 2.83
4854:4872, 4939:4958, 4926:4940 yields -1.18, 2.62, 2.35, 2.07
